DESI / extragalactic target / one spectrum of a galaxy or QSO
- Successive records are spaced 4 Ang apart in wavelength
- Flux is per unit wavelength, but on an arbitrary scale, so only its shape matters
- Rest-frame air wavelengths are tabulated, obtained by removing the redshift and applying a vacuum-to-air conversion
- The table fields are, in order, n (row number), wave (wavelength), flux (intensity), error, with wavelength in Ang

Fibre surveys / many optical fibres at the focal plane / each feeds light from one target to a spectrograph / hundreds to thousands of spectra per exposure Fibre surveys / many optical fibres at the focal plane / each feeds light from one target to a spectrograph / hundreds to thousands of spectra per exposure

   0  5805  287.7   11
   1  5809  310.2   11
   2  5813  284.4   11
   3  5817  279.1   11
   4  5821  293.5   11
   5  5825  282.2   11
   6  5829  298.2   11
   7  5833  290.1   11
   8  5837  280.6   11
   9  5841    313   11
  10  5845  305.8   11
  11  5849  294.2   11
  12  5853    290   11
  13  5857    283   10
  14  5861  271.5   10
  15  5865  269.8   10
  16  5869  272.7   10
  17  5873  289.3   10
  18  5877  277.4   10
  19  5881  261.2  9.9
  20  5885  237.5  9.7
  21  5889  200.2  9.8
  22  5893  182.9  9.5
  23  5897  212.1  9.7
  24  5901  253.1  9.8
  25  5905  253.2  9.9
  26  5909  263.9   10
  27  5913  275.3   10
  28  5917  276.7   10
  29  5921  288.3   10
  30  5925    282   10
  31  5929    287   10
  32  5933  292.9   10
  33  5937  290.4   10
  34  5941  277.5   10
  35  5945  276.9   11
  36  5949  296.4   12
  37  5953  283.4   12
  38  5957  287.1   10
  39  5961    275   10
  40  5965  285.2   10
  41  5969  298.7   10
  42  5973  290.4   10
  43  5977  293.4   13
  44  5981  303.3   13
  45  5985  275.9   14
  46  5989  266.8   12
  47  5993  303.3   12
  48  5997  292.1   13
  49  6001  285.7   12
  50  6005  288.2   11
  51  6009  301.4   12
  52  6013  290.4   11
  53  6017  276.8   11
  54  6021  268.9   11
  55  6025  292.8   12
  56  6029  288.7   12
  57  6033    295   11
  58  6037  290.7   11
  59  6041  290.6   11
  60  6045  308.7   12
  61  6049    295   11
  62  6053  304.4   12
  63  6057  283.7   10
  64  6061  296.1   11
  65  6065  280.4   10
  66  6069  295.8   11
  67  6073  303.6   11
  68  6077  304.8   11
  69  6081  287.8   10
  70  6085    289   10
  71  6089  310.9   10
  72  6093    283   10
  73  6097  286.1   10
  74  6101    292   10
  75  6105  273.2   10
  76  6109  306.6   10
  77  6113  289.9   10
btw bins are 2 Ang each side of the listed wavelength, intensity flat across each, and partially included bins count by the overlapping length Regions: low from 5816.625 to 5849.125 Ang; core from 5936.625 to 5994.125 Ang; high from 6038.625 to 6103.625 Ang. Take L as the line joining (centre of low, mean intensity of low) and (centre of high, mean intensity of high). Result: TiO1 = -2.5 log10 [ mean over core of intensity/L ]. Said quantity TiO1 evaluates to 0.03 mag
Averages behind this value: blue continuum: 294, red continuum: 294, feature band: 287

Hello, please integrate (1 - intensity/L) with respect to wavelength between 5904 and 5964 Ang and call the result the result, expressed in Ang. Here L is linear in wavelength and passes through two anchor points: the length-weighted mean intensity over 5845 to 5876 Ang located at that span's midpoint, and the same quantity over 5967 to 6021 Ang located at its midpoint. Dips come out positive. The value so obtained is 1.1 Ang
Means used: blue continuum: 283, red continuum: 289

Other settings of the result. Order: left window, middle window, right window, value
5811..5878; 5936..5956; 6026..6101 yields 0.38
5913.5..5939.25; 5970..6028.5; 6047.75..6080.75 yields 0.51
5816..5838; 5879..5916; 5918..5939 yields 6.29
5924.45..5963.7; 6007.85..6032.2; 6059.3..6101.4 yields 0.29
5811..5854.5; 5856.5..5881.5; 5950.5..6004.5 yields 1.34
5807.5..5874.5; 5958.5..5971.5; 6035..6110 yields 0.21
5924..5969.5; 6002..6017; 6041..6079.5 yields 0.05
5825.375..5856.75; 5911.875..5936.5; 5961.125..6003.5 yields 0.57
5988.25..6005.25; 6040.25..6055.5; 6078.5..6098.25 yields -0.50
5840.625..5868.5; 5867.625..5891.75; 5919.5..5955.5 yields 2.80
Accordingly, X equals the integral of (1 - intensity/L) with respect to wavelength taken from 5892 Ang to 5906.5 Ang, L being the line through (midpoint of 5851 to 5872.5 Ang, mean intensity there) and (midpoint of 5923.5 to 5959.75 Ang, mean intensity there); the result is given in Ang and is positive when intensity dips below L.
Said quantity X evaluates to 2.8 Ang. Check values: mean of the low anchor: 278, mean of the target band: 227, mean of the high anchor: 286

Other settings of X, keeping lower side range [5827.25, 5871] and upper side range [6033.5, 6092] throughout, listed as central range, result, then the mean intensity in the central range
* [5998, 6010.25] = 0.10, 291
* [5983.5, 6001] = 0.49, 285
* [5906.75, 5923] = 0.82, 276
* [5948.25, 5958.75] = 0.13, 288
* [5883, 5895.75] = 3.62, 207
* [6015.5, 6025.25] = 0.56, 277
